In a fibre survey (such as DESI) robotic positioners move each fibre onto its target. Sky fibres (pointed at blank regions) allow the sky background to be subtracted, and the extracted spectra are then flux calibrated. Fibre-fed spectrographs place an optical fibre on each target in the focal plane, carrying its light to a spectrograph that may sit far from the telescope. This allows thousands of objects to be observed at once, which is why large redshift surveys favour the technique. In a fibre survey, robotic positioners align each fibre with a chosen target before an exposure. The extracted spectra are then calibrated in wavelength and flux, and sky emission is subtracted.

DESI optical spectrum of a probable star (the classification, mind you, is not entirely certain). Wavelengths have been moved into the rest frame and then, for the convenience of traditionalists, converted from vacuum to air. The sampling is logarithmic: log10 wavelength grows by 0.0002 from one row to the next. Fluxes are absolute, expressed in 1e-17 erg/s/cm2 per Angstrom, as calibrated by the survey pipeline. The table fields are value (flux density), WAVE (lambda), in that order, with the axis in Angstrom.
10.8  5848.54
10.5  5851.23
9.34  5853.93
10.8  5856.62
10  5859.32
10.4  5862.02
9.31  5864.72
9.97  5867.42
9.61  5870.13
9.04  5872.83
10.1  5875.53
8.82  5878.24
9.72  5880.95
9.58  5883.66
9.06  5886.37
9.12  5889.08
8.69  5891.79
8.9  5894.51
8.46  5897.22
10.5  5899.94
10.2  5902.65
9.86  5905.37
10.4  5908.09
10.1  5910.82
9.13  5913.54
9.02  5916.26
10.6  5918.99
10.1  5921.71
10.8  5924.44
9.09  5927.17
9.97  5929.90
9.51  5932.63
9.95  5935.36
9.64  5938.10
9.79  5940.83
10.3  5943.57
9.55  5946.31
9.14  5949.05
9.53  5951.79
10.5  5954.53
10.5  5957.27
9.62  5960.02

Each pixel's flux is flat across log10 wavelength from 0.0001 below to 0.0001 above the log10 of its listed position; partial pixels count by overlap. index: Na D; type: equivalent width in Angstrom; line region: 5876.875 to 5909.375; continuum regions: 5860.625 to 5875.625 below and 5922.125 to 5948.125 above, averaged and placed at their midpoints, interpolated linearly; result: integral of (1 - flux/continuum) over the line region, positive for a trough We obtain 1.1 Angstrom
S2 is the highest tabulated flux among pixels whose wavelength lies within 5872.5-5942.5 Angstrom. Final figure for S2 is 10.8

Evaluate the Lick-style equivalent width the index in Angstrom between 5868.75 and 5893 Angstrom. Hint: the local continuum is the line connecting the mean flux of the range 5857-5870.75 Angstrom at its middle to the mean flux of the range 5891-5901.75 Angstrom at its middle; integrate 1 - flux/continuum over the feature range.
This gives 0.6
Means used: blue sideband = 9.93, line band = 9.31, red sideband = 9.21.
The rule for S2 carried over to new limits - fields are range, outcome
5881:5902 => 10.5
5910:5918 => 10.1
